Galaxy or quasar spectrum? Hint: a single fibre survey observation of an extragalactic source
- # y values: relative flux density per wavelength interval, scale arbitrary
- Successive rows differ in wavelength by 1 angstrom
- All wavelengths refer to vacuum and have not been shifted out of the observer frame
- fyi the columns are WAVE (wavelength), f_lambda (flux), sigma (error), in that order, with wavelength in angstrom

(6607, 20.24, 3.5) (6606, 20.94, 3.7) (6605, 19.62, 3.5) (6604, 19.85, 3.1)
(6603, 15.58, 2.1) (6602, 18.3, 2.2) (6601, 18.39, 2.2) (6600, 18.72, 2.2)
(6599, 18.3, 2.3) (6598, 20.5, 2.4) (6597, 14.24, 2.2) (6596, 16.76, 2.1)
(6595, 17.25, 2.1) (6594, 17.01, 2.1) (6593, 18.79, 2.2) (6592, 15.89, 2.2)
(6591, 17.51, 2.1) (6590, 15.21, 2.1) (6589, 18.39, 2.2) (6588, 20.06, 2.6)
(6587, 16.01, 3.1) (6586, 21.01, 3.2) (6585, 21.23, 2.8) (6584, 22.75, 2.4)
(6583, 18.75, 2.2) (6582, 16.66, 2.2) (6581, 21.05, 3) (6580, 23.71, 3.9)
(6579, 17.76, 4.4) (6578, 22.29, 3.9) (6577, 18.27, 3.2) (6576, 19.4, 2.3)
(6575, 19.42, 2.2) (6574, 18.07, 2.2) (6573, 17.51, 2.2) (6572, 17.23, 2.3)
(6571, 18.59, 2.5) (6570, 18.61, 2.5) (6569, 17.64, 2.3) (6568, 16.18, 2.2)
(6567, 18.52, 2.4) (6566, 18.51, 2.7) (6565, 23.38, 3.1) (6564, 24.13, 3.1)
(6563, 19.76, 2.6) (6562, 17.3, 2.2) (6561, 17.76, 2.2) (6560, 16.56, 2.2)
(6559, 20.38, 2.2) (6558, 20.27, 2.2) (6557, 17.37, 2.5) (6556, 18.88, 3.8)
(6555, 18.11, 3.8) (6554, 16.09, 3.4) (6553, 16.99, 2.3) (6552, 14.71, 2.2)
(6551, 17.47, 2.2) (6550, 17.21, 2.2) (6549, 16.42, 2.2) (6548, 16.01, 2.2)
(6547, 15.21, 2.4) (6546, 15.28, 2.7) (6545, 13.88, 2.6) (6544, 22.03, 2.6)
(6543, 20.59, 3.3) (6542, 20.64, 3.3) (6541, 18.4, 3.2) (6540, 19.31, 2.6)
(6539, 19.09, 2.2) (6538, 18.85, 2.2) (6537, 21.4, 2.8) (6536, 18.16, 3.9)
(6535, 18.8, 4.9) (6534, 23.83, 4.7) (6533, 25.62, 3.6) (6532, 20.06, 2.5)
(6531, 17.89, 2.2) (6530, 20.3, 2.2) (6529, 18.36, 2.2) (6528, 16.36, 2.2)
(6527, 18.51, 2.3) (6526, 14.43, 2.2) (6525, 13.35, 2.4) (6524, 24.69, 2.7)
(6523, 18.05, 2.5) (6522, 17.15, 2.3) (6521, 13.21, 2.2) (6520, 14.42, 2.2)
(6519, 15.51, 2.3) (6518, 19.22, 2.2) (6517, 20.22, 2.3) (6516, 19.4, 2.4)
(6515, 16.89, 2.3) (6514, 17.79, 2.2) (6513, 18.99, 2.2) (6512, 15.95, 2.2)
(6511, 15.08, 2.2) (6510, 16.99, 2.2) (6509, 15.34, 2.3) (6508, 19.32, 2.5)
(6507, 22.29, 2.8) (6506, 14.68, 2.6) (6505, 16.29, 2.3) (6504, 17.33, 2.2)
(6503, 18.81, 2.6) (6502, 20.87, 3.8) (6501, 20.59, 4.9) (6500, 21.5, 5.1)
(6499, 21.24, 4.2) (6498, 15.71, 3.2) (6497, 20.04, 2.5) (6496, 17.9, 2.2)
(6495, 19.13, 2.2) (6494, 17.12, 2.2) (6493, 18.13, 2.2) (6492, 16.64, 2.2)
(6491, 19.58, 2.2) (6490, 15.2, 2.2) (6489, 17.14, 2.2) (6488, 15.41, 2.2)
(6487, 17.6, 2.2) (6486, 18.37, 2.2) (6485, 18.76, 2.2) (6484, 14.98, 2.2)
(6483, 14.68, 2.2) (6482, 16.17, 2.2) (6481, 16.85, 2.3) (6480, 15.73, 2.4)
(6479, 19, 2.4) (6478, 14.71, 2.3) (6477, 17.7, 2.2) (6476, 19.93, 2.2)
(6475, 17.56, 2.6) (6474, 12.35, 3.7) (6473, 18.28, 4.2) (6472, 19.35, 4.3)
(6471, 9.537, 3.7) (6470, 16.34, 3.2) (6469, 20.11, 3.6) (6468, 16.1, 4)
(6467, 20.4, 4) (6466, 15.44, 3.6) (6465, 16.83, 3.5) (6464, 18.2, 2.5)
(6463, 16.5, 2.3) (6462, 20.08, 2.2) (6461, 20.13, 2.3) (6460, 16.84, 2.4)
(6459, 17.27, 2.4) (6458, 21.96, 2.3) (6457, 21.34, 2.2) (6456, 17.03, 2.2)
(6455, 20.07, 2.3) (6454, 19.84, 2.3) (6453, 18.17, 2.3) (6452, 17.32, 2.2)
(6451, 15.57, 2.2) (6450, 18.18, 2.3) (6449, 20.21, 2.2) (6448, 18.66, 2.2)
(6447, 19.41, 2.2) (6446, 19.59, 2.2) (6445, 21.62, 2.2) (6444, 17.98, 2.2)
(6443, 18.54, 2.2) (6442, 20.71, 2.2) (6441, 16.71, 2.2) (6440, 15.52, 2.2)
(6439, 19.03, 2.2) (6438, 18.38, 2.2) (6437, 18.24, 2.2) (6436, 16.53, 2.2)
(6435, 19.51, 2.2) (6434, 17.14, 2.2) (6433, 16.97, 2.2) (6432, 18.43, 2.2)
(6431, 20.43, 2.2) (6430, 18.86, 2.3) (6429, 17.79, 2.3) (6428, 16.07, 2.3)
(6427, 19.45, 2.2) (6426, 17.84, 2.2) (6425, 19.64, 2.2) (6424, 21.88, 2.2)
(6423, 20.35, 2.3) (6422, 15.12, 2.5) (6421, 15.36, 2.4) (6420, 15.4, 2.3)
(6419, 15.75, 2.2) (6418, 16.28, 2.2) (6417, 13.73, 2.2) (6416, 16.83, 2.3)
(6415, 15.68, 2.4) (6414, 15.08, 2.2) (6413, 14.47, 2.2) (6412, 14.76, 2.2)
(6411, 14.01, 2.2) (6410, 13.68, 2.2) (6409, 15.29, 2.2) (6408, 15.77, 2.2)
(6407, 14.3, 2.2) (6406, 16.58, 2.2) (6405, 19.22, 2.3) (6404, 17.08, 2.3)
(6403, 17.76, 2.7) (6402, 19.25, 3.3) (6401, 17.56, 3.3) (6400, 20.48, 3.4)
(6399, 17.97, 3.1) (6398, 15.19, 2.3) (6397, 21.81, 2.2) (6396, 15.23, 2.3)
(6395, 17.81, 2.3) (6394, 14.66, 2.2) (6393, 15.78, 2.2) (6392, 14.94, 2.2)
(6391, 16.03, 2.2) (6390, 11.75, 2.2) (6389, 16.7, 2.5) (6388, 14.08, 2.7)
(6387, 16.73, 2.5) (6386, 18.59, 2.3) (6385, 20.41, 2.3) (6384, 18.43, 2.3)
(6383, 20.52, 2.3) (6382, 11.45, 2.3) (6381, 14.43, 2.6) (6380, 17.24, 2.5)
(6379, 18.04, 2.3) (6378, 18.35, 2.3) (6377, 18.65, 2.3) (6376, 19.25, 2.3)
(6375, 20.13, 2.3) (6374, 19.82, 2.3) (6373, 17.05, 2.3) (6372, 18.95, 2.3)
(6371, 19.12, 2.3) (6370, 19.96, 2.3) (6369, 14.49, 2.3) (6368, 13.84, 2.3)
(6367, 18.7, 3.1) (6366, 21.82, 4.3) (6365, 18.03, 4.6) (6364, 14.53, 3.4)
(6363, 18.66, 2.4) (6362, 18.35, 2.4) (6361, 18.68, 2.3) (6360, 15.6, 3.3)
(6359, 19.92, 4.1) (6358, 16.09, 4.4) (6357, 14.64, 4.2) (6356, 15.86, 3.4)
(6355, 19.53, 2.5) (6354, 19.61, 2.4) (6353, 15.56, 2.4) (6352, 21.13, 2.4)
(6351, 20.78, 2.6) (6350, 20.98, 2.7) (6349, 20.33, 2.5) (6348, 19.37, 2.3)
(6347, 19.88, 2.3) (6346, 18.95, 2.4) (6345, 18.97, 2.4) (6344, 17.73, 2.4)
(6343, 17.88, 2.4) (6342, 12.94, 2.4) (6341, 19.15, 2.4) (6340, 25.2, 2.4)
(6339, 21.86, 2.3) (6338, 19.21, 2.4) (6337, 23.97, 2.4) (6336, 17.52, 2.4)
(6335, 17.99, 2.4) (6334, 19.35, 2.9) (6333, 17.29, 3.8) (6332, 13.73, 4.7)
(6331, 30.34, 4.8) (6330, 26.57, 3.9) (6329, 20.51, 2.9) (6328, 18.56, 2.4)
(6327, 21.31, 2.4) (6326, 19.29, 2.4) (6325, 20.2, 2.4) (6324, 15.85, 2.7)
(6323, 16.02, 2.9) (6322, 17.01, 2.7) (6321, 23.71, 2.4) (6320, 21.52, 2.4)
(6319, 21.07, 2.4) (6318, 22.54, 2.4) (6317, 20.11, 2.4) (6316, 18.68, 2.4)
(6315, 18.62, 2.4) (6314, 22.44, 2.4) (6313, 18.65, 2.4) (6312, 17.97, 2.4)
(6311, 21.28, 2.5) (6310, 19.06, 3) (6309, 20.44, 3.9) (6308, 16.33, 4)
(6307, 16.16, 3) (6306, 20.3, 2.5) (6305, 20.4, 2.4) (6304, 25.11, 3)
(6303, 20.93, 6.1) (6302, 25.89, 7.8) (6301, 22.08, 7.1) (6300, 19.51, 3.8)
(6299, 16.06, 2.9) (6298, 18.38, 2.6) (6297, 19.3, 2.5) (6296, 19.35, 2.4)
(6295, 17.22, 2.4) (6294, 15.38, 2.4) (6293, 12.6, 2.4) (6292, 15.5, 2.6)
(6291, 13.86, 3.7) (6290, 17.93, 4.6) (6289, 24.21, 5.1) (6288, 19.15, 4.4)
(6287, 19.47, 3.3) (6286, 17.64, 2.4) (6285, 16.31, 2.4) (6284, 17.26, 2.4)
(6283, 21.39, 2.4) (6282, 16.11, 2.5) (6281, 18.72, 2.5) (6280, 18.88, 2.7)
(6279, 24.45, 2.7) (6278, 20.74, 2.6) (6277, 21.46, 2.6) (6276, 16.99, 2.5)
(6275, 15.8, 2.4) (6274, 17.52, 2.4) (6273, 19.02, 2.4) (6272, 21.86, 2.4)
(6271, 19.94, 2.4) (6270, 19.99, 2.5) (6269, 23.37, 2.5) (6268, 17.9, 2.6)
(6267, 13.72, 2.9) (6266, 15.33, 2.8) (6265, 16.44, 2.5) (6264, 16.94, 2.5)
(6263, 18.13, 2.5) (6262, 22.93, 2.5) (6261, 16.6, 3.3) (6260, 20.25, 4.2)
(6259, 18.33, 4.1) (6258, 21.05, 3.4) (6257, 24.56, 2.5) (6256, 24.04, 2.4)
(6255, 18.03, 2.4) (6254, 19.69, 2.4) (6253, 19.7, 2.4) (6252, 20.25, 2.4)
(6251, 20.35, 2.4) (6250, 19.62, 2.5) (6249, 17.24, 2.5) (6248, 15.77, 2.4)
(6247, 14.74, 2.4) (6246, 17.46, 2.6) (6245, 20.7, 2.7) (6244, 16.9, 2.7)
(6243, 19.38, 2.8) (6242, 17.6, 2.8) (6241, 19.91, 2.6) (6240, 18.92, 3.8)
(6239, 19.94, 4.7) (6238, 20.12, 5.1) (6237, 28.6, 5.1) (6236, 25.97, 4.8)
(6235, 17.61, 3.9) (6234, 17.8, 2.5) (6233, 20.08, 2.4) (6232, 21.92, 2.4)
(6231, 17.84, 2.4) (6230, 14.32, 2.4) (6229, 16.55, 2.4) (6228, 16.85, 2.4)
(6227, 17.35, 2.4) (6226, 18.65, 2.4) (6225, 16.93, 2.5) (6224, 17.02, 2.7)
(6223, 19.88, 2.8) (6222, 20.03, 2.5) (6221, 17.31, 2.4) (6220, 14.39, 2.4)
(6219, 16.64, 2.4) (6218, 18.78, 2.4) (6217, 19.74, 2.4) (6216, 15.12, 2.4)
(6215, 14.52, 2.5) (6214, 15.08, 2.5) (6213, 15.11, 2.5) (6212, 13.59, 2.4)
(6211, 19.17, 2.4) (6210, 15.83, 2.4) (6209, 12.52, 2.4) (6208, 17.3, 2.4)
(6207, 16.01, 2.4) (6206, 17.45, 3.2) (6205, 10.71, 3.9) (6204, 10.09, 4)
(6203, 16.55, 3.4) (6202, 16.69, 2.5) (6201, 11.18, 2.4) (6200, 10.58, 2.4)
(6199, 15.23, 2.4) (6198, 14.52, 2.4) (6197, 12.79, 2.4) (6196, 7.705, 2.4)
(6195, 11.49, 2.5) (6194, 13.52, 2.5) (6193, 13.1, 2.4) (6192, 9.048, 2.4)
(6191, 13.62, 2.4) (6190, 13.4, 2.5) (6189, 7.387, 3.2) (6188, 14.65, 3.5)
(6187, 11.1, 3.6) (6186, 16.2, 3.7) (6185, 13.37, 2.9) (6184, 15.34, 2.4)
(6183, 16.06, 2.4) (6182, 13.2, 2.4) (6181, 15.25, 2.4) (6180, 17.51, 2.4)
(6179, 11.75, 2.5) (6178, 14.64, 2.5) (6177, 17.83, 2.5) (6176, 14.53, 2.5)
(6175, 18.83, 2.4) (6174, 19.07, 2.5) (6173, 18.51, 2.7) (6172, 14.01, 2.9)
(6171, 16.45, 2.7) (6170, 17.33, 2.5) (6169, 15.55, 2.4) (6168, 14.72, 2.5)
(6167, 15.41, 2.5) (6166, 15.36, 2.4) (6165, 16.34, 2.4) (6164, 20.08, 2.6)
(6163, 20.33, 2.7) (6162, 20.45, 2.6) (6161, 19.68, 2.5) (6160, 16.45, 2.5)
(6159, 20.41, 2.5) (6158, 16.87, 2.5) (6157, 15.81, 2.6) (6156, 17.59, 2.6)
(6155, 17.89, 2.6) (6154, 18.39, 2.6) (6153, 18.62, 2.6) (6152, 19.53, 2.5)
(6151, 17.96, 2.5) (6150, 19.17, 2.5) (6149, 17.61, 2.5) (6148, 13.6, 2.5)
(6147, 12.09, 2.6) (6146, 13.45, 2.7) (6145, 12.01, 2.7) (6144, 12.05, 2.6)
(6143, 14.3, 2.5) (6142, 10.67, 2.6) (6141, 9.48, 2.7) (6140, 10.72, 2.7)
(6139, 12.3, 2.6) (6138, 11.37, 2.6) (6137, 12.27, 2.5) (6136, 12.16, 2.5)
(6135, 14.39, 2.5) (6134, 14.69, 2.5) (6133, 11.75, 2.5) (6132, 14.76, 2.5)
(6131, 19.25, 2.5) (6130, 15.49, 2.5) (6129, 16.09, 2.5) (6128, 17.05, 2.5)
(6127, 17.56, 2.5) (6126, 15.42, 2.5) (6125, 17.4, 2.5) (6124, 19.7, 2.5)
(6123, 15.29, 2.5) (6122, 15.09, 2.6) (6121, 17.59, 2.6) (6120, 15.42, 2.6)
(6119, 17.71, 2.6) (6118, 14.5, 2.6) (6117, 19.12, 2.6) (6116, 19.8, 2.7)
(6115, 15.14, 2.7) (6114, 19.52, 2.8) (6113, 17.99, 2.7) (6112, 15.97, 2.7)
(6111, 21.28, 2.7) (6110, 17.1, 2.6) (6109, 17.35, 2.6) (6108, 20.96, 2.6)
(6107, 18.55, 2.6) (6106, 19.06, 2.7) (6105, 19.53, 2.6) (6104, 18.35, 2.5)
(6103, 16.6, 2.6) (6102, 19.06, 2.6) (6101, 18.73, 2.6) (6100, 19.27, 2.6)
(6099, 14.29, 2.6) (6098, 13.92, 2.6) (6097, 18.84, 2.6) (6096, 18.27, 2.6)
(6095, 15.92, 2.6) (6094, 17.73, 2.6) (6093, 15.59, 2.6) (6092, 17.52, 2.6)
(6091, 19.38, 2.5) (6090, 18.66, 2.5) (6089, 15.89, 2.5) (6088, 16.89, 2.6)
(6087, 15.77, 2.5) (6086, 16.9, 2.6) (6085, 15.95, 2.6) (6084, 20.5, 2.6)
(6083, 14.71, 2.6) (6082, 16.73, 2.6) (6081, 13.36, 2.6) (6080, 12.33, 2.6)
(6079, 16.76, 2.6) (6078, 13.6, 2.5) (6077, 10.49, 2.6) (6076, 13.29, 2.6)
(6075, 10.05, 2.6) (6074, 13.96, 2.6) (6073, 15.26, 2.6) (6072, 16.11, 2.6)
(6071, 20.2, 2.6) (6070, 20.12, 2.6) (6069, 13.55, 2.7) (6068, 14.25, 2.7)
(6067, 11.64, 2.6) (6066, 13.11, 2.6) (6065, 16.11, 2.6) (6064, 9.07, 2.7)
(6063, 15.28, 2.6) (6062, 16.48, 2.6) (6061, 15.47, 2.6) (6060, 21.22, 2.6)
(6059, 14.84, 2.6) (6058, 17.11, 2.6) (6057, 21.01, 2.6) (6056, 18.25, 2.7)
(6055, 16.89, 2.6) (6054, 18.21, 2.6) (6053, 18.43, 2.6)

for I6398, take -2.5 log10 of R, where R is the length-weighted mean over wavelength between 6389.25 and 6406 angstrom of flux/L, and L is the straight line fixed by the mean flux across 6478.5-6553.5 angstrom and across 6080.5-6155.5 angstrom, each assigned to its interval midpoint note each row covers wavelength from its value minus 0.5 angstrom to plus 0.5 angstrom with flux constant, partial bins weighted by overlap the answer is 0.03 mag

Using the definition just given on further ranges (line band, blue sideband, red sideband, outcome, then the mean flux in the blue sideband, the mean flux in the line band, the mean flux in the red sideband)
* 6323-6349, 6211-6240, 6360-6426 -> -0.13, 18.2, 19.7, 17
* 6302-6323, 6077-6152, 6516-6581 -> -0.17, 16.1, 20.2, 18.5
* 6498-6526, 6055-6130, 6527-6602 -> 0.03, 16.6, 17.9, 18.6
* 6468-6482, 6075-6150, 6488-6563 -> 0.07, 15.9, 16.7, 18.1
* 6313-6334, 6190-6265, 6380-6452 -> -0.18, 17.2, 20.2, 17.2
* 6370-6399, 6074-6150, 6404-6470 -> 0.01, 15.9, 17.2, 17.7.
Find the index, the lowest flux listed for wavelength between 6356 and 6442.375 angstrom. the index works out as 11.45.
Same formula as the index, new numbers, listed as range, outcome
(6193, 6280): 7.705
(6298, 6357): 12.94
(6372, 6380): 17.05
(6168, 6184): 11.75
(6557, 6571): 16.18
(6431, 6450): 15.52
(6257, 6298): 12.6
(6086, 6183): 9.48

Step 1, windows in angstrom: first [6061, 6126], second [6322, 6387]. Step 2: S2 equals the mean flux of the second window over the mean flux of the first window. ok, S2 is 1.1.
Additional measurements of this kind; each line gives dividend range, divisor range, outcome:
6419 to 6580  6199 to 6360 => 0.97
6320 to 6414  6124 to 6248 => 1.13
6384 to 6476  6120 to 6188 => 1.11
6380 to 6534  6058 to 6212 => 1.12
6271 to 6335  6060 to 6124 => 1.18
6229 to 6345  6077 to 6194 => 1.21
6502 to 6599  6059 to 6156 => 1.15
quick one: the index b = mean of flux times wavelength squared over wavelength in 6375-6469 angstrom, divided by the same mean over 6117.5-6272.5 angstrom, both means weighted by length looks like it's 1.14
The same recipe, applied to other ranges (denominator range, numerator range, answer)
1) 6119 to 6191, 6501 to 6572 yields 1.32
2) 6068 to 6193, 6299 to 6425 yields 1.23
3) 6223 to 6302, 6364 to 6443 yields 0.96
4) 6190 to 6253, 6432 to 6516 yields 1.16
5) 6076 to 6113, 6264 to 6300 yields 1.14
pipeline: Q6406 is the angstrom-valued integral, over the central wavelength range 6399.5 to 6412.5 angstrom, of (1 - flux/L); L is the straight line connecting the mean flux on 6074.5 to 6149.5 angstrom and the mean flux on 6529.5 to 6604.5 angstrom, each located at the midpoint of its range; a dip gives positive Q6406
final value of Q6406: 0.78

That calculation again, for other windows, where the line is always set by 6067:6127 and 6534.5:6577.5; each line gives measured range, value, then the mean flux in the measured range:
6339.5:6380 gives -1.74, 18.4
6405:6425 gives 2.08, 16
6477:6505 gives 0.60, 17.7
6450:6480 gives 0.53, 17.7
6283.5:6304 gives -1.36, 18.6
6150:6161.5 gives -0.84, 18.2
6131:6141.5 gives 2.58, 12.7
